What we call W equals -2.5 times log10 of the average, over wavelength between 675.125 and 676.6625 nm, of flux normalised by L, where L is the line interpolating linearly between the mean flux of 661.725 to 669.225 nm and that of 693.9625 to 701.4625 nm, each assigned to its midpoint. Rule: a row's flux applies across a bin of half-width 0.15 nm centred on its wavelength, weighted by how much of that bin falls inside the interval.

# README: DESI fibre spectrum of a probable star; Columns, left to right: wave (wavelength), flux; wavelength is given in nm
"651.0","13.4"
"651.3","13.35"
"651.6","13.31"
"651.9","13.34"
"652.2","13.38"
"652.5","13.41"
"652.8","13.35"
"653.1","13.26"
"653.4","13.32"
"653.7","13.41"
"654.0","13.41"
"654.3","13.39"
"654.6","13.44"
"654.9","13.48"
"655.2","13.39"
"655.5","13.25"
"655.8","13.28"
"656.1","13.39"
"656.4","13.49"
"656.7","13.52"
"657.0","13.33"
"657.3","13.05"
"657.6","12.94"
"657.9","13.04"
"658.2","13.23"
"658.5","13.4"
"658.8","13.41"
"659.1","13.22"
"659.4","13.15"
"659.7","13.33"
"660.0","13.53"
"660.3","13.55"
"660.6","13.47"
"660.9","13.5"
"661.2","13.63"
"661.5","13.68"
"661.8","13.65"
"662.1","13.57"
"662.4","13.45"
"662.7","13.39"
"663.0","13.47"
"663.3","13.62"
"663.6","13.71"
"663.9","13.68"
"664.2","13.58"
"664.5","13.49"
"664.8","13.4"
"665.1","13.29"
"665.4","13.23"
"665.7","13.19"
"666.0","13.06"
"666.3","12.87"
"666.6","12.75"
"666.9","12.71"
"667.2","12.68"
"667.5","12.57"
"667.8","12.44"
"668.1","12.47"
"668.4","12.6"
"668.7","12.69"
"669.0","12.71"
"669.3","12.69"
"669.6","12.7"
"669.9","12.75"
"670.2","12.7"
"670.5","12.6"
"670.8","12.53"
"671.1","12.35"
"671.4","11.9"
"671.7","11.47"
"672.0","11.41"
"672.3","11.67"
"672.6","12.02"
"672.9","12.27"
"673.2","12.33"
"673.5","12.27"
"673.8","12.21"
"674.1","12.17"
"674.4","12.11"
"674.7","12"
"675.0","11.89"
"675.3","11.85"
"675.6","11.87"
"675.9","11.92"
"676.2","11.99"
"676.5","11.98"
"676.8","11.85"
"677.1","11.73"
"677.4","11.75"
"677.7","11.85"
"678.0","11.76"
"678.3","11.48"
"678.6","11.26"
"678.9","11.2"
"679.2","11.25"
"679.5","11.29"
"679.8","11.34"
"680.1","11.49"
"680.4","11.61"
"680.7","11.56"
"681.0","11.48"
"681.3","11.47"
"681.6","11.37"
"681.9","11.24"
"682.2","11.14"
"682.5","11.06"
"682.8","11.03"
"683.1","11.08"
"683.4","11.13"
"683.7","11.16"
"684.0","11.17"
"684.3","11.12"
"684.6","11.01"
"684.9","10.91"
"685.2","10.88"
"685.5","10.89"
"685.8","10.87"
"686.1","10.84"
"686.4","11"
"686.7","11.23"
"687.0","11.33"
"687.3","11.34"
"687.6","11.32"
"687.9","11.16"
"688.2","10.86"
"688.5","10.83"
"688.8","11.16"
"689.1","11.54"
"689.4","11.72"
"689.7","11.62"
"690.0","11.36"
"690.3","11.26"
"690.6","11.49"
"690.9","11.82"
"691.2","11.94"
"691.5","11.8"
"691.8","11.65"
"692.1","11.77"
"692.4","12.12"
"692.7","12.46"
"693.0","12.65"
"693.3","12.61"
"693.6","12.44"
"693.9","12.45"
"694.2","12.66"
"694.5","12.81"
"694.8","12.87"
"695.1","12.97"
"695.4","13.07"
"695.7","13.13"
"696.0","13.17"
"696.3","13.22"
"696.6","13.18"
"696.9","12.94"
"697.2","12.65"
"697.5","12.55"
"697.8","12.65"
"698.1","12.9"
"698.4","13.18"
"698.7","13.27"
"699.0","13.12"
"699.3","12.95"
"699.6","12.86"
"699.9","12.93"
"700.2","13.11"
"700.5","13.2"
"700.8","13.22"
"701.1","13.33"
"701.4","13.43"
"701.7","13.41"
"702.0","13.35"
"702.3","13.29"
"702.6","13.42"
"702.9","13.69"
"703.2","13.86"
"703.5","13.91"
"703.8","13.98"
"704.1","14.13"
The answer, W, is 0.10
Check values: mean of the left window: 13.1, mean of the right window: 13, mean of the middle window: 11.9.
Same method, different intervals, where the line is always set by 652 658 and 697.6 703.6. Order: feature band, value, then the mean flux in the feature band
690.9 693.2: 0.10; 12.1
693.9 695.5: 0.04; 12.8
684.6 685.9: 0.21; 10.9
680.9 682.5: 0.17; 11.3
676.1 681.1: 0.15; 11.6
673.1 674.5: 0.09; 12.2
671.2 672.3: 0.14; 11.6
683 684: 0.19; 11.1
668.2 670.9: 0.05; 12.7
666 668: 0.05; 12.7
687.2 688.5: 0.19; 11.1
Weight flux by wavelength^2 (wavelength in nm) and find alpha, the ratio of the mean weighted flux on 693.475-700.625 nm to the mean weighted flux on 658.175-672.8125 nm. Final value 1.09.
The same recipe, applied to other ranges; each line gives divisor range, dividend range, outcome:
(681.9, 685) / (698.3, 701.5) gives 1.24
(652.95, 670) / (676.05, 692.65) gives 0.92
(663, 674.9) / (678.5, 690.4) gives 0.93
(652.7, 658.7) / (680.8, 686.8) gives 0.91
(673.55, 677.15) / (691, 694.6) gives 1.08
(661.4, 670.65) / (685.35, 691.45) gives 0.92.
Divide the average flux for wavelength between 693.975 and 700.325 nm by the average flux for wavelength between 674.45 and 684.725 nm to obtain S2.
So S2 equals 1.1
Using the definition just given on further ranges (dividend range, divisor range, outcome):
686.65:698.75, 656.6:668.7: 0.92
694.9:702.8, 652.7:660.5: 0.98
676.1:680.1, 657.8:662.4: 0.86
